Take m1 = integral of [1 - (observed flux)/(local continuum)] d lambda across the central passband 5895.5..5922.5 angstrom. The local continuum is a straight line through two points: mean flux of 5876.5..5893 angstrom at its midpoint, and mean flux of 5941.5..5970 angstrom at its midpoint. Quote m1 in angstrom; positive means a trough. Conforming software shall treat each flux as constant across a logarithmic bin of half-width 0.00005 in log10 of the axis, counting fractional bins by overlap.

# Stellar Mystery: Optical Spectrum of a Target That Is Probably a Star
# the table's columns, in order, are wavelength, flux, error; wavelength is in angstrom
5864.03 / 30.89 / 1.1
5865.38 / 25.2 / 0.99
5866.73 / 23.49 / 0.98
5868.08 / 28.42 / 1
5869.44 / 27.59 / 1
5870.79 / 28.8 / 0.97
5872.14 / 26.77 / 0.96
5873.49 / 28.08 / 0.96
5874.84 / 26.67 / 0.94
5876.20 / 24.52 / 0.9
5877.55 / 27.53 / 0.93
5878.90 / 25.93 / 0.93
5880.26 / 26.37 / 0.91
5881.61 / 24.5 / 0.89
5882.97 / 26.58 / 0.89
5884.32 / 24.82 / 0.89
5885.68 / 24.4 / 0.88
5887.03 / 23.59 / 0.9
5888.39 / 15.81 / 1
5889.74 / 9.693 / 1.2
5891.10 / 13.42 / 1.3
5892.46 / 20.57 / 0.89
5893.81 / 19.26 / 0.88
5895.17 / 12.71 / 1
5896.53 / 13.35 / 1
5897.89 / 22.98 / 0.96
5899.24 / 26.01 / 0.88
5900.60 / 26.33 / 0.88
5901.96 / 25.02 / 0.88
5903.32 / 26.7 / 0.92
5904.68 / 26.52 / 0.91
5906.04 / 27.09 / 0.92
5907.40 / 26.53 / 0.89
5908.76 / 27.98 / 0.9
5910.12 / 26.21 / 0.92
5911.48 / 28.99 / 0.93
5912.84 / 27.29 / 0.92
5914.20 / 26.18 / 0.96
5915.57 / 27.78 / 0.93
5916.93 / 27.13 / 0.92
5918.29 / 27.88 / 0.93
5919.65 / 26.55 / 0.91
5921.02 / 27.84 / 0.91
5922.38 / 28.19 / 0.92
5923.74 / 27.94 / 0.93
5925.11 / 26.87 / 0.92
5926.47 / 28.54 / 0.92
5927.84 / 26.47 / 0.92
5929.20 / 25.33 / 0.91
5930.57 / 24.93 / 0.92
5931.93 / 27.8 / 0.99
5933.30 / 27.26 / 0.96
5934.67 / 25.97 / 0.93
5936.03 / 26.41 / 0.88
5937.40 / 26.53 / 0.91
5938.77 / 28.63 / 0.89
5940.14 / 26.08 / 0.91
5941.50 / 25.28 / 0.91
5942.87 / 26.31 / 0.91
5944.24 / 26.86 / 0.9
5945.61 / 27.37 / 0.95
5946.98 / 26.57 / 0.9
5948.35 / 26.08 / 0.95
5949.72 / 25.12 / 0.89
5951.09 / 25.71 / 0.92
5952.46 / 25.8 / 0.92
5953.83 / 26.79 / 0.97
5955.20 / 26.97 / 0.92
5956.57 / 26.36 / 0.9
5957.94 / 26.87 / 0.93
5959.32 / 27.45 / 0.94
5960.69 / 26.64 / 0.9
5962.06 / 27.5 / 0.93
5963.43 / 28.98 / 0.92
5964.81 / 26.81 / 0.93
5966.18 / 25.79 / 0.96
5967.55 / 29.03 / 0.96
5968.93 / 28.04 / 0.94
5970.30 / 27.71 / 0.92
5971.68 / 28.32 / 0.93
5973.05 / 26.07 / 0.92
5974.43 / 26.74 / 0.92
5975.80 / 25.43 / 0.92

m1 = -2.5 angstrom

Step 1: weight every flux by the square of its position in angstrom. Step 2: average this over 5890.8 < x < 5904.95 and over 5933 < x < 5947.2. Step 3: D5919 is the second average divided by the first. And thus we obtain 1.27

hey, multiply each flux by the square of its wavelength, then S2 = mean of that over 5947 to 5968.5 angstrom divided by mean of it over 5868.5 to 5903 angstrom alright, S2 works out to 1.20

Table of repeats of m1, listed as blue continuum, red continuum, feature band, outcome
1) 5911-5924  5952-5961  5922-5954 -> 0.6 angstrom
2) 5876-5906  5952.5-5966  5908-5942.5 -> -3.4 angstrom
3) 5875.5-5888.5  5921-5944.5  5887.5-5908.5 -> 3.7 angstrom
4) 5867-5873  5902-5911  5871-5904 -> 5.5 angstrom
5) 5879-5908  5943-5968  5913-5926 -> -1.8 angstrom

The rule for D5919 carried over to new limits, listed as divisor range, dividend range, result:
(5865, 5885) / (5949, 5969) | 1.05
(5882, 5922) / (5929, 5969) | 1.15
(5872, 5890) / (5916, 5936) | 1.14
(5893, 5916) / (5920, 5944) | 1.11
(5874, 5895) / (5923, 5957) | 1.23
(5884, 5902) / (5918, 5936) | 1.40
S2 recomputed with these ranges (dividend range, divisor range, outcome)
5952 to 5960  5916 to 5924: 0.98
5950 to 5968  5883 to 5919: 1.18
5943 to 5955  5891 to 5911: 1.16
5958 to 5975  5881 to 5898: 1.46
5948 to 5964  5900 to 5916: 1.01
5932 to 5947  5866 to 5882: 1.03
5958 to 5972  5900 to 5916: 1.05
